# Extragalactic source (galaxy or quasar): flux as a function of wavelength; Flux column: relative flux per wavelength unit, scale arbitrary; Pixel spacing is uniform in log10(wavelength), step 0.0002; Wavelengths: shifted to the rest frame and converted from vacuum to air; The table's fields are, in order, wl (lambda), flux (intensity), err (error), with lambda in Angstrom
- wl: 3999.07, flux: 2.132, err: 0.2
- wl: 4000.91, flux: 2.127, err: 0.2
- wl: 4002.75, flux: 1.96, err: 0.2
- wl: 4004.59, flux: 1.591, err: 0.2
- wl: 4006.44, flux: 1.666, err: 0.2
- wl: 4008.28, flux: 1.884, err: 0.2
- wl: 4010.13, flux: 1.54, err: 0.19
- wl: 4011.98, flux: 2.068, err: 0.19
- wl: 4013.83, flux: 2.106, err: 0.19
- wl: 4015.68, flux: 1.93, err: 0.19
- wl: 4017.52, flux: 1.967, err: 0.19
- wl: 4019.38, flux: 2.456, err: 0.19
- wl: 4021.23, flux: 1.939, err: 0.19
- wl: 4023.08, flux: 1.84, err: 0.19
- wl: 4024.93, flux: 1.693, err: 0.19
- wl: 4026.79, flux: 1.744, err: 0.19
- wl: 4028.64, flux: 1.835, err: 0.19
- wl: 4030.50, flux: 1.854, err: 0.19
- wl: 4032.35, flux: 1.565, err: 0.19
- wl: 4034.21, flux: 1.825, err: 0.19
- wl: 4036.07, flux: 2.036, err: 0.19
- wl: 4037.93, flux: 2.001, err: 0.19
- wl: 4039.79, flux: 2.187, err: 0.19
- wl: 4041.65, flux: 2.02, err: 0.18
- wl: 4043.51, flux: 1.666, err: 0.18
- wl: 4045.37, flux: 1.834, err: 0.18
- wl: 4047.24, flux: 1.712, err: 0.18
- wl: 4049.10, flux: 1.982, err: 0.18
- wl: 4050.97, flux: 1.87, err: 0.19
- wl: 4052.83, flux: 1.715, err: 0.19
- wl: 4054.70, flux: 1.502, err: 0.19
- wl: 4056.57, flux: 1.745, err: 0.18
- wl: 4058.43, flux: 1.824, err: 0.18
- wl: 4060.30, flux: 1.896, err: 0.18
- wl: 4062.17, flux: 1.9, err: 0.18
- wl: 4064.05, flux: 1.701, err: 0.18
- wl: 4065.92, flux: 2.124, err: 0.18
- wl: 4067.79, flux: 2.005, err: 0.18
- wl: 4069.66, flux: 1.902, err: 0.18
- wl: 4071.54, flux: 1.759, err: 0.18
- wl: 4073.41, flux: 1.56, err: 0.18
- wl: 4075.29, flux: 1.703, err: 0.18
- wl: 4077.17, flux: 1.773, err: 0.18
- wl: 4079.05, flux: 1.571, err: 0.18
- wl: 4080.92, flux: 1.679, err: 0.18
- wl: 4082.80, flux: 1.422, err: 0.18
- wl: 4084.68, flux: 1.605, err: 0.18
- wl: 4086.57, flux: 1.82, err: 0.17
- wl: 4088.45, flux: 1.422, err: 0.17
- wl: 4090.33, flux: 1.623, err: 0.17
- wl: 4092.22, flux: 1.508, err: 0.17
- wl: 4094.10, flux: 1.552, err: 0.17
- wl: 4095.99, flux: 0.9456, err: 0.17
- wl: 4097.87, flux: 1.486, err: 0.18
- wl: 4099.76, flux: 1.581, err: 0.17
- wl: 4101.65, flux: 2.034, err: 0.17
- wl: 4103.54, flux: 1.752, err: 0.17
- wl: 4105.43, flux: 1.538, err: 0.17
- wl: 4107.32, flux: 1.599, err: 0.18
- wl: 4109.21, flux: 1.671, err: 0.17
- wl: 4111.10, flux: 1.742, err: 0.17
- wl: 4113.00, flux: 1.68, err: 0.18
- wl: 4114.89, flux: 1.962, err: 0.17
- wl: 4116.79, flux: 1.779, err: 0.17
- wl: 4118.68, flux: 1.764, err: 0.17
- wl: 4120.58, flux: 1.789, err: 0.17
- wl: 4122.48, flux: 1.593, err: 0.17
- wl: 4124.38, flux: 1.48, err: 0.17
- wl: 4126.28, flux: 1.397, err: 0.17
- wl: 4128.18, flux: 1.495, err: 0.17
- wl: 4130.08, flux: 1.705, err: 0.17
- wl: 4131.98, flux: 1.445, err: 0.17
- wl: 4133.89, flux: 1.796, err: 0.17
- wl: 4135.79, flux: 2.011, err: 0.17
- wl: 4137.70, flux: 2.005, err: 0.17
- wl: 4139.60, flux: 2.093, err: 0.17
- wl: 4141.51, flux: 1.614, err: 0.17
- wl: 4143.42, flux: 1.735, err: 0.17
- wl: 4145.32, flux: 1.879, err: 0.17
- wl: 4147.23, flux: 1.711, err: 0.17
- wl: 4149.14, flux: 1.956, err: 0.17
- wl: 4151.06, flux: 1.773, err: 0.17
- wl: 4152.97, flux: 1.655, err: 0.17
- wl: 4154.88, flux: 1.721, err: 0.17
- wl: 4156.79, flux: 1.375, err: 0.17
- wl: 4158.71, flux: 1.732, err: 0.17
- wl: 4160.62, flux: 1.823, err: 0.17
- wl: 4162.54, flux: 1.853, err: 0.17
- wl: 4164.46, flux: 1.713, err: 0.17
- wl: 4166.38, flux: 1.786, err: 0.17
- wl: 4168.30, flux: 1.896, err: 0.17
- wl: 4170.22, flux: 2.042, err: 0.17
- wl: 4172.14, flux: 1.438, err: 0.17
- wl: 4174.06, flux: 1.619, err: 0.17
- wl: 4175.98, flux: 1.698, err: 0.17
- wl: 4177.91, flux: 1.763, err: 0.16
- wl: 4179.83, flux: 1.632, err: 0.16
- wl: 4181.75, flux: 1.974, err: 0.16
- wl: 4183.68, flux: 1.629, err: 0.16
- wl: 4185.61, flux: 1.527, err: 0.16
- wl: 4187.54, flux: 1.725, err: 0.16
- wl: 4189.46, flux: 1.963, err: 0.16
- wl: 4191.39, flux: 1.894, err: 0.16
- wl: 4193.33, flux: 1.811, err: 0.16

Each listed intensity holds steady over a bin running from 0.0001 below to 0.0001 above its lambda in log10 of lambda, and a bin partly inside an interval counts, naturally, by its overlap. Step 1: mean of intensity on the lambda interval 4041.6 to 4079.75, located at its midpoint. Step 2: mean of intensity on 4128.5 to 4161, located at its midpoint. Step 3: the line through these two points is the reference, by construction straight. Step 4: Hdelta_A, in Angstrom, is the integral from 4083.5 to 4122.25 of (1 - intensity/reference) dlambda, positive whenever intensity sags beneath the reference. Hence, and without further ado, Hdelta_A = 3.0 Angstrom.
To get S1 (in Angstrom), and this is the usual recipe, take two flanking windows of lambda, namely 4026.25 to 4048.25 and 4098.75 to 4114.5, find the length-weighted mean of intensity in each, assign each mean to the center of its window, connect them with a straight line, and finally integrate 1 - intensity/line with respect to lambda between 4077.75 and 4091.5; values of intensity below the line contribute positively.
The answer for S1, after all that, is 1.3 Angstrom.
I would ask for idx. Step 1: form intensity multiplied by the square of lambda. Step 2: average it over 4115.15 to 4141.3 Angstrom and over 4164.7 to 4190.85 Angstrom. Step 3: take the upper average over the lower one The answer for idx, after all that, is 1.0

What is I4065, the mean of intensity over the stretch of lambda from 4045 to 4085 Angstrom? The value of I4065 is 1.76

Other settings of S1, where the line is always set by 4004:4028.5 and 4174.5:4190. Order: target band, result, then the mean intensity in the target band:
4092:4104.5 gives 1.7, 1.55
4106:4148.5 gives 1.3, 1.73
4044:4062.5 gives 0.6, 1.79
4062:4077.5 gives 0.1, 1.82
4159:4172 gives -0.6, 1.82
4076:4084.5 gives 1.0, 1.61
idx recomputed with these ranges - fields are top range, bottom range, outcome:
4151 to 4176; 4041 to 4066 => 1.01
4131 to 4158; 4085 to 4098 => 1.22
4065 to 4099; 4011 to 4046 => 0.87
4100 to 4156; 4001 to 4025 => 0.96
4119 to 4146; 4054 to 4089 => 1.02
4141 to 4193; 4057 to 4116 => 1.08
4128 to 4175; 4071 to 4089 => 1.12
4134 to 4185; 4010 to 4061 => 1.00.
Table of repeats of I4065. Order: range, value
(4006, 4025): 1.93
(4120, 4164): 1.72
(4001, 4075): 1.86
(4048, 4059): 1.77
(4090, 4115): 1.61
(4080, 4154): 1.67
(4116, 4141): 1.72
